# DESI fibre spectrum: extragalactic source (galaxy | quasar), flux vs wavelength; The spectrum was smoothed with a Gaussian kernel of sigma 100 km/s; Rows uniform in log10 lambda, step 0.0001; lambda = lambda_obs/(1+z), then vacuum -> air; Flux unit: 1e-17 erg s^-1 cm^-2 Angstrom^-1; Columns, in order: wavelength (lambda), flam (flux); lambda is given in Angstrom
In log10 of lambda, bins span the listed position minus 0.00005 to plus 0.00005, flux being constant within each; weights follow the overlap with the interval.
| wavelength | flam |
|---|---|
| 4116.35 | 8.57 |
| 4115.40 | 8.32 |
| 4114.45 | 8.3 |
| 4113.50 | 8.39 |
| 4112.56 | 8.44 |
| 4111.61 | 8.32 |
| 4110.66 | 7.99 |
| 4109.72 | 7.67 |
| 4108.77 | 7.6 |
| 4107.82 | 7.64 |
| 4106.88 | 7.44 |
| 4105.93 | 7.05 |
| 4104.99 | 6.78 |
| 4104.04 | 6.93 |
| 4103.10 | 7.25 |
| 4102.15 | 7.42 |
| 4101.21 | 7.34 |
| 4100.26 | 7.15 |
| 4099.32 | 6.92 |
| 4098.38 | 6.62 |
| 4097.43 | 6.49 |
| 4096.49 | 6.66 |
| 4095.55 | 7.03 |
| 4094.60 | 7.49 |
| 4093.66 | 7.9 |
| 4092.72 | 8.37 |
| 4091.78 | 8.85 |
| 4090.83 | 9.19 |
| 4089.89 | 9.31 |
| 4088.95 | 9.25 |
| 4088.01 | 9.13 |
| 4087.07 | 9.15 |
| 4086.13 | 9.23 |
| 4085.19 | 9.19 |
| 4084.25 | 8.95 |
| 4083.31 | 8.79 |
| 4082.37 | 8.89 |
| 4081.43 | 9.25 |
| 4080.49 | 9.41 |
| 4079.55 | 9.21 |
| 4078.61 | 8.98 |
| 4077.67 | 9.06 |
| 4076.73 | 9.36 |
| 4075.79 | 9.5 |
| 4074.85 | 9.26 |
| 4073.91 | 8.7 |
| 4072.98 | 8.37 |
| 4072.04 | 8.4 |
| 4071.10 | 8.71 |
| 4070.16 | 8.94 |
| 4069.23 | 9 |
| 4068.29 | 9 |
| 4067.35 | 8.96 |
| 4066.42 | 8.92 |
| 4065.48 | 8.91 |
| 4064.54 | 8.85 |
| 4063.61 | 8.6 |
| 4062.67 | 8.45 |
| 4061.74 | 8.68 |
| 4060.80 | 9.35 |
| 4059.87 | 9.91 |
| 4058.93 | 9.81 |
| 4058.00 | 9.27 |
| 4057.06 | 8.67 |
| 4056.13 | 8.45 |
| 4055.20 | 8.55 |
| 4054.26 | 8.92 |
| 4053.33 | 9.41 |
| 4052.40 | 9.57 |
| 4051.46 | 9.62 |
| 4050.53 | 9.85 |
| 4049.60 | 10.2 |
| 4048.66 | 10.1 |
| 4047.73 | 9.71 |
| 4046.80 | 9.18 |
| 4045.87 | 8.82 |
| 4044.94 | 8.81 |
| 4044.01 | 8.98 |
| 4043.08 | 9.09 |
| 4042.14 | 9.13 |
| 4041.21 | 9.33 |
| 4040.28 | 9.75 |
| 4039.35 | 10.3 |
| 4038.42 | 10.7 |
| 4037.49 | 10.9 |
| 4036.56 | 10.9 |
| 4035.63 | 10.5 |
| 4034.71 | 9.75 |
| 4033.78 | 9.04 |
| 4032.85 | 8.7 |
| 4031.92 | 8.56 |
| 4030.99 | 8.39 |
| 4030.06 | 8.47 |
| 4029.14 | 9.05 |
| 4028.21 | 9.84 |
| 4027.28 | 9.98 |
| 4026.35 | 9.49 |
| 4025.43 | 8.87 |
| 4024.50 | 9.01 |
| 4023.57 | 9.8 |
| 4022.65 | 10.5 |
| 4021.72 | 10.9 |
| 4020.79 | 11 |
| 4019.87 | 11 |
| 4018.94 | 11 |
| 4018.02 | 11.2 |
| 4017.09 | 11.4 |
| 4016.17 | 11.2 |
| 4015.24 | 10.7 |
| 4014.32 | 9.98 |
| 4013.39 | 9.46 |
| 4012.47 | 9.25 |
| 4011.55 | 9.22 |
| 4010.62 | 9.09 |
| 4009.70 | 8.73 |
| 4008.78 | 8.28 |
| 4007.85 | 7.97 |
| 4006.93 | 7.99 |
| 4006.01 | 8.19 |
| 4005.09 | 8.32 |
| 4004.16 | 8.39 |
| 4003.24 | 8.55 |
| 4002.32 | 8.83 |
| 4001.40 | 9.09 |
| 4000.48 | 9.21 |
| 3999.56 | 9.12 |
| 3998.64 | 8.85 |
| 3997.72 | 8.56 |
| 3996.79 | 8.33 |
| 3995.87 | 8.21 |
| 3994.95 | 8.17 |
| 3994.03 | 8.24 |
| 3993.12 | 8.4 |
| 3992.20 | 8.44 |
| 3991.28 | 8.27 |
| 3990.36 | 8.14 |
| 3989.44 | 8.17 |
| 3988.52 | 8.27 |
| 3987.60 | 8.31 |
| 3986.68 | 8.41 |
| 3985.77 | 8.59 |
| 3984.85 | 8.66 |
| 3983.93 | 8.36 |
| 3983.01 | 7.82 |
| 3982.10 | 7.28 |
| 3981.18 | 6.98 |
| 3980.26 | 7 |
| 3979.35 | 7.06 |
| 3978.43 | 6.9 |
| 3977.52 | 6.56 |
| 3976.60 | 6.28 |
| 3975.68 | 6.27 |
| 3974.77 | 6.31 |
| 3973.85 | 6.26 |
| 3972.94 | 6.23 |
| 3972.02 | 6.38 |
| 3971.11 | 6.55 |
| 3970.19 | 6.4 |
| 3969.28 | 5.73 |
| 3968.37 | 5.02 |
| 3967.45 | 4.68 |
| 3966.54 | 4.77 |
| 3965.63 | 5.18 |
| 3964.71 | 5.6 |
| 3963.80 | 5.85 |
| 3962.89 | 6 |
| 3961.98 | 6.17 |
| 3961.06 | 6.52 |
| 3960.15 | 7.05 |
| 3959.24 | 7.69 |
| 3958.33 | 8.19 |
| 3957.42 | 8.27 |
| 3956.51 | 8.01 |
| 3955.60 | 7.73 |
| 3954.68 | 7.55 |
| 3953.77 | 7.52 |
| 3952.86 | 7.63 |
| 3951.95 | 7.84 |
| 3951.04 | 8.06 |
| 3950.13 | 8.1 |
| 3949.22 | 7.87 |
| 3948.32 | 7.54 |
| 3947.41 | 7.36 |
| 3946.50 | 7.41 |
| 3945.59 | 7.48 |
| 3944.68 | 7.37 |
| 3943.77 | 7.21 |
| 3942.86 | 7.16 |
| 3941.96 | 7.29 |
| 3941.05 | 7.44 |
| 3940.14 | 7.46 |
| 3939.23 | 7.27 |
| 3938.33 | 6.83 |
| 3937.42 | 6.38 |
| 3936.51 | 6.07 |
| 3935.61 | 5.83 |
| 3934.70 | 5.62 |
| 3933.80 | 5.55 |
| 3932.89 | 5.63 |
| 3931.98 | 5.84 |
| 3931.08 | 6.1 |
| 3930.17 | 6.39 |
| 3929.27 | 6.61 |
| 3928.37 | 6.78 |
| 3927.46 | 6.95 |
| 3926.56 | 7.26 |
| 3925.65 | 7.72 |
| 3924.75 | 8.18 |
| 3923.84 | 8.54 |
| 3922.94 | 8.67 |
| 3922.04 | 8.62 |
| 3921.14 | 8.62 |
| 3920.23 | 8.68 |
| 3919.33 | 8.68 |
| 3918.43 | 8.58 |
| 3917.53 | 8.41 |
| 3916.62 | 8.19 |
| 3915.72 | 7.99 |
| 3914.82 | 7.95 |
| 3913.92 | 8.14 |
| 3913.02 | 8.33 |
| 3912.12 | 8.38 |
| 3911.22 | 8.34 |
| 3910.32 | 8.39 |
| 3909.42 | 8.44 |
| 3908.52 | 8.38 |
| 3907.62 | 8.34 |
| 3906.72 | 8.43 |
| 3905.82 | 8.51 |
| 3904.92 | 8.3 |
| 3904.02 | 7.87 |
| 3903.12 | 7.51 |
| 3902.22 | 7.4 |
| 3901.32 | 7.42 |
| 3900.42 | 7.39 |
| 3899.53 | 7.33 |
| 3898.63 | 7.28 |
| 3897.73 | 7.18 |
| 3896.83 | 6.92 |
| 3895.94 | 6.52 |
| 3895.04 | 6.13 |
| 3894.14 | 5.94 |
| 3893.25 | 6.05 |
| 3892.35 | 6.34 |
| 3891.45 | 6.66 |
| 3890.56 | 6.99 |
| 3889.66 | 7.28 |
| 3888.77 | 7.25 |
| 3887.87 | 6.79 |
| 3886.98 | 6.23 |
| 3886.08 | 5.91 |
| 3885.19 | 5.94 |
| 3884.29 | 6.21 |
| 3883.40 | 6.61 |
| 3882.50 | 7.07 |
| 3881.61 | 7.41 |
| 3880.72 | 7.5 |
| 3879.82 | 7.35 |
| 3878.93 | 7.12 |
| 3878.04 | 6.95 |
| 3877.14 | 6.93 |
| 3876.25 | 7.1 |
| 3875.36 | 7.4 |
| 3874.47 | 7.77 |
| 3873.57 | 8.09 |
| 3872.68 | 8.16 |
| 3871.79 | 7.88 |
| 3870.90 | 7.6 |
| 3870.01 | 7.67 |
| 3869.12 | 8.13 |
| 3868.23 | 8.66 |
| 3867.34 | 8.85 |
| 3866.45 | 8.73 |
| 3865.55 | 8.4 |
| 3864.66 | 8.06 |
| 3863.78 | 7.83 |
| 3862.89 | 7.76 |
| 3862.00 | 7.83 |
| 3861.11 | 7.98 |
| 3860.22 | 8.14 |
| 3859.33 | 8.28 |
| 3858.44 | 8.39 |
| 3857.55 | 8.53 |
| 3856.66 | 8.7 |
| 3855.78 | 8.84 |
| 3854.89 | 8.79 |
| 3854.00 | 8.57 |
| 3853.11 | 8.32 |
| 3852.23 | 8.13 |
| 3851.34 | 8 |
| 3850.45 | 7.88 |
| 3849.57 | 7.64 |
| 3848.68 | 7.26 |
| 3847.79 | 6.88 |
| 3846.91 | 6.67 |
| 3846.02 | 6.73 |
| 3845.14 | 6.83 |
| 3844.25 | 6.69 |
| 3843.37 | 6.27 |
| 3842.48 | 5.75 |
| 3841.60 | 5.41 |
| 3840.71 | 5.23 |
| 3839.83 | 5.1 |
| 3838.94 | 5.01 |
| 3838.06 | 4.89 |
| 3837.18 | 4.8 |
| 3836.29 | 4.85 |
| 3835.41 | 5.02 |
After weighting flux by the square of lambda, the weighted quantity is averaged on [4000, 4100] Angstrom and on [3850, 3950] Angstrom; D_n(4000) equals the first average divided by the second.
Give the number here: 1.31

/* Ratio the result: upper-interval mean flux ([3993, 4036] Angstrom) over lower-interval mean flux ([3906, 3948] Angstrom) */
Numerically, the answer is 1.24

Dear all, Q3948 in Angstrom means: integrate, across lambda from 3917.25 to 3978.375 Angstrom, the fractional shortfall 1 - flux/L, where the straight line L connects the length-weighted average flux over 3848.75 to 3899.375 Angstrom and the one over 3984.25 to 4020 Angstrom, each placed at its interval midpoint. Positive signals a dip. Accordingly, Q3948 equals 9.9 Angstrom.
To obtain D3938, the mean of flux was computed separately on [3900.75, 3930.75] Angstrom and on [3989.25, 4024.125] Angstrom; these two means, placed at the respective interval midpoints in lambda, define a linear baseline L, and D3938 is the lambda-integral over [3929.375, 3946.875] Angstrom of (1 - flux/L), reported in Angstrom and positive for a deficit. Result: 3.5 Angstrom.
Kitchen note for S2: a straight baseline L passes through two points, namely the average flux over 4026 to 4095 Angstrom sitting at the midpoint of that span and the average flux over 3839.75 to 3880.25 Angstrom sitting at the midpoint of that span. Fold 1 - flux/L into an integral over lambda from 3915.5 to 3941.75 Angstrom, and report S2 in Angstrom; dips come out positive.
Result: 2.8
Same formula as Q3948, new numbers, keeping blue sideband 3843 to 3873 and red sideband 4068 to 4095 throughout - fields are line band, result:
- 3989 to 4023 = -2.4 Angstrom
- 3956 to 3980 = 5.8 Angstrom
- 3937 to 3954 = 1.8 Angstrom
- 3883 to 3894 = 2.1 Angstrom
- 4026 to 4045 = -1.7 Angstrom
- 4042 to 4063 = -1.1 Angstrom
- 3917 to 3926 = -0.3 Angstrom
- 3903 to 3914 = -0.2 Angstrom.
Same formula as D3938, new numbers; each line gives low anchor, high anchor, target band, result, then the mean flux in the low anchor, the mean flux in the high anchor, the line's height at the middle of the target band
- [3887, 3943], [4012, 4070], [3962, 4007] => 6.4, 7.37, 9.57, 8.59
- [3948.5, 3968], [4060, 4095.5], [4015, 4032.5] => -4.3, 6.96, 8.89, 8.02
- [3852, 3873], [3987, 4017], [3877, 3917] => 5.1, 8.26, 8.78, 8.39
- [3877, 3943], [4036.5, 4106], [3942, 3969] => 2.5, 7.28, 8.81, 7.71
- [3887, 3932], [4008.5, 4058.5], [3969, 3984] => 3.5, 7.59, 9.65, 8.7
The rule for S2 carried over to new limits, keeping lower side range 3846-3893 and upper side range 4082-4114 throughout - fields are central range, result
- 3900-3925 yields -1.9 Angstrom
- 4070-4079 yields -1.1 Angstrom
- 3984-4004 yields -1.8 Angstrom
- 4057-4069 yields -1.7 Angstrom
